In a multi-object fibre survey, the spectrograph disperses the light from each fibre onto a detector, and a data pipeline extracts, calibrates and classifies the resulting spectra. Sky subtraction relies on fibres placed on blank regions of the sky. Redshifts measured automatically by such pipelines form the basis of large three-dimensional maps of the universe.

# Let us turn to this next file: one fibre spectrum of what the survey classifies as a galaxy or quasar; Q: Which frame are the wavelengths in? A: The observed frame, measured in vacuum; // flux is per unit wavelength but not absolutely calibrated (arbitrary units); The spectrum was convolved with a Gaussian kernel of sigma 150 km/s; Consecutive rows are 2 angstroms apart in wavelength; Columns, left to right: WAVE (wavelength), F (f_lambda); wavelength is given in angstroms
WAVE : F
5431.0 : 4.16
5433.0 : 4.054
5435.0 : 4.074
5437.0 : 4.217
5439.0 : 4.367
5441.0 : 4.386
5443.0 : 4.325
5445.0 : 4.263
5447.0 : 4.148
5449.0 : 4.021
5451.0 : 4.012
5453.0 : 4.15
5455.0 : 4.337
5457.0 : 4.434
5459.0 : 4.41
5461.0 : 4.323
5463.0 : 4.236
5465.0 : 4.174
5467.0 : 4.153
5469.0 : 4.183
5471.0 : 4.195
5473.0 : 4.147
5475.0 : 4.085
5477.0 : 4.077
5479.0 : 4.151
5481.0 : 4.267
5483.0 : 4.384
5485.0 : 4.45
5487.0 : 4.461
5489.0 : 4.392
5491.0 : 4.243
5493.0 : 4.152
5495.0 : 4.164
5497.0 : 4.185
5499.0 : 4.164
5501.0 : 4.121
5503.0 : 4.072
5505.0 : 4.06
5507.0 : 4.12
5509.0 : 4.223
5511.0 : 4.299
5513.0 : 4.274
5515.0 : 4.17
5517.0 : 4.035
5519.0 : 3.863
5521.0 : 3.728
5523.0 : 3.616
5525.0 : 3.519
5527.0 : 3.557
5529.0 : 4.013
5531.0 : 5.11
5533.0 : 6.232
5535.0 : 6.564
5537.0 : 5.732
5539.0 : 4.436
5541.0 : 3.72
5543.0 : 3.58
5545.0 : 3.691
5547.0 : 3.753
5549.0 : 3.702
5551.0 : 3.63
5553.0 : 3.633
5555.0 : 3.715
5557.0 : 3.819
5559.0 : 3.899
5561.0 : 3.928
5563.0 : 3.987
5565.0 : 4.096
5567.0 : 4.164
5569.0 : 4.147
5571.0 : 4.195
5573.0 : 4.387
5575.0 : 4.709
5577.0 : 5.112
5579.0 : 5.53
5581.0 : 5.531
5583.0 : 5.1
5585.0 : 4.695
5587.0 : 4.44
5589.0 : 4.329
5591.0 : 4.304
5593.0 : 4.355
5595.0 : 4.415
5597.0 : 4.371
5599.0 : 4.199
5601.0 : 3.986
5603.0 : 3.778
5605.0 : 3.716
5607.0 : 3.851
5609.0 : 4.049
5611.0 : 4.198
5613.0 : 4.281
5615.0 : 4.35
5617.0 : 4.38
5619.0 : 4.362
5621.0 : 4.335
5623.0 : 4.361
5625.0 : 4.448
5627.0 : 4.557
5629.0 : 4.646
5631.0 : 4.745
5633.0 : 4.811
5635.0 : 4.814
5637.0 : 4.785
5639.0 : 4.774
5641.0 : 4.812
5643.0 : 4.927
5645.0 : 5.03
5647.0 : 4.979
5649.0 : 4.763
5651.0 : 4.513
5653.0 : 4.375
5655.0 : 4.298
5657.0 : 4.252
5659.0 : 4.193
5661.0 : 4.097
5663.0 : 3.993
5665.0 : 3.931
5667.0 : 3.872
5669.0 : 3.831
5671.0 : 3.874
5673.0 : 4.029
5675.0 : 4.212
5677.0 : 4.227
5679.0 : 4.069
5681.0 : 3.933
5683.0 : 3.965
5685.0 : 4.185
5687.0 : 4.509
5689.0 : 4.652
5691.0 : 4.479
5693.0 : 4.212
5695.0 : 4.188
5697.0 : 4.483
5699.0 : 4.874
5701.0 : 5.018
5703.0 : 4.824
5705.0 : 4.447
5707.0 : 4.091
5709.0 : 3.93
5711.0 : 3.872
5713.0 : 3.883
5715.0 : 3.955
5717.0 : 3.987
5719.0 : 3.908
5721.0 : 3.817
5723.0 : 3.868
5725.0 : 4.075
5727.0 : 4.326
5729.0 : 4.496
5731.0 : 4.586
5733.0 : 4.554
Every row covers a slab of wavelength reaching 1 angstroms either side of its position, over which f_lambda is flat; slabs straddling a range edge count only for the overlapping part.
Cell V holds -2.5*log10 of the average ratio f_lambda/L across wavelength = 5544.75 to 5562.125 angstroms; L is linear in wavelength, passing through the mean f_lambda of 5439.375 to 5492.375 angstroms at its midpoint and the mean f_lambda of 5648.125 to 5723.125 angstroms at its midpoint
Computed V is 0.13 mag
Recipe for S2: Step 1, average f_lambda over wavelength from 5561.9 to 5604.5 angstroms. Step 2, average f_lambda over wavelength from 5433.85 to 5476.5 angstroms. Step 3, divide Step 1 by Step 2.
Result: 1.06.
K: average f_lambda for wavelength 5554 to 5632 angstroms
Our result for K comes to 4.35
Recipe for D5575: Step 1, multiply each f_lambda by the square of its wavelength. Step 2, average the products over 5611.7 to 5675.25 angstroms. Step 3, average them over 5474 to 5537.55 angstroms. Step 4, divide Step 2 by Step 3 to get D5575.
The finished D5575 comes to 1.08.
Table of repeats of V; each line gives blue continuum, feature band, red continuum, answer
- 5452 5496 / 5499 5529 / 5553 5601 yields 0.084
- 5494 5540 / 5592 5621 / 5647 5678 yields 0.022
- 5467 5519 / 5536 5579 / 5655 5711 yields 0.020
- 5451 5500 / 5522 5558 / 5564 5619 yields 0.026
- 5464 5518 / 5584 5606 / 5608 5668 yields 0.038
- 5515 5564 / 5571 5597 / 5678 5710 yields -0.122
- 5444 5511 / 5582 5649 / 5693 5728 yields -0.064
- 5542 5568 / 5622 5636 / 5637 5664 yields -0.058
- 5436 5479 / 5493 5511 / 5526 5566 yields 0.021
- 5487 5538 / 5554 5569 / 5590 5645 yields 0.109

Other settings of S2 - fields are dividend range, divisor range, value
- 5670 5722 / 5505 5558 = 1.01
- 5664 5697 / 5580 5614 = 0.96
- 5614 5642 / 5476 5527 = 1.11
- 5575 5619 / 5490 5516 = 1.06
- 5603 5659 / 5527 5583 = 1.02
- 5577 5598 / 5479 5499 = 1.10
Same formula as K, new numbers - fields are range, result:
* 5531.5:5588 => 4.44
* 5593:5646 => 4.42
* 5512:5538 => 4.49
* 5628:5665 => 4.58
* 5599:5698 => 4.33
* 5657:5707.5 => 4.25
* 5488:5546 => 4.28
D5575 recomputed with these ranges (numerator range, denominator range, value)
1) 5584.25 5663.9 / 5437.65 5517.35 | 1.10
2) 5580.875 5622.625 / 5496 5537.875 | 1.02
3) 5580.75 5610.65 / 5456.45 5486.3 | 1.06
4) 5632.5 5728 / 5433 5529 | 1.11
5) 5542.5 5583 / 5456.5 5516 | 1.02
